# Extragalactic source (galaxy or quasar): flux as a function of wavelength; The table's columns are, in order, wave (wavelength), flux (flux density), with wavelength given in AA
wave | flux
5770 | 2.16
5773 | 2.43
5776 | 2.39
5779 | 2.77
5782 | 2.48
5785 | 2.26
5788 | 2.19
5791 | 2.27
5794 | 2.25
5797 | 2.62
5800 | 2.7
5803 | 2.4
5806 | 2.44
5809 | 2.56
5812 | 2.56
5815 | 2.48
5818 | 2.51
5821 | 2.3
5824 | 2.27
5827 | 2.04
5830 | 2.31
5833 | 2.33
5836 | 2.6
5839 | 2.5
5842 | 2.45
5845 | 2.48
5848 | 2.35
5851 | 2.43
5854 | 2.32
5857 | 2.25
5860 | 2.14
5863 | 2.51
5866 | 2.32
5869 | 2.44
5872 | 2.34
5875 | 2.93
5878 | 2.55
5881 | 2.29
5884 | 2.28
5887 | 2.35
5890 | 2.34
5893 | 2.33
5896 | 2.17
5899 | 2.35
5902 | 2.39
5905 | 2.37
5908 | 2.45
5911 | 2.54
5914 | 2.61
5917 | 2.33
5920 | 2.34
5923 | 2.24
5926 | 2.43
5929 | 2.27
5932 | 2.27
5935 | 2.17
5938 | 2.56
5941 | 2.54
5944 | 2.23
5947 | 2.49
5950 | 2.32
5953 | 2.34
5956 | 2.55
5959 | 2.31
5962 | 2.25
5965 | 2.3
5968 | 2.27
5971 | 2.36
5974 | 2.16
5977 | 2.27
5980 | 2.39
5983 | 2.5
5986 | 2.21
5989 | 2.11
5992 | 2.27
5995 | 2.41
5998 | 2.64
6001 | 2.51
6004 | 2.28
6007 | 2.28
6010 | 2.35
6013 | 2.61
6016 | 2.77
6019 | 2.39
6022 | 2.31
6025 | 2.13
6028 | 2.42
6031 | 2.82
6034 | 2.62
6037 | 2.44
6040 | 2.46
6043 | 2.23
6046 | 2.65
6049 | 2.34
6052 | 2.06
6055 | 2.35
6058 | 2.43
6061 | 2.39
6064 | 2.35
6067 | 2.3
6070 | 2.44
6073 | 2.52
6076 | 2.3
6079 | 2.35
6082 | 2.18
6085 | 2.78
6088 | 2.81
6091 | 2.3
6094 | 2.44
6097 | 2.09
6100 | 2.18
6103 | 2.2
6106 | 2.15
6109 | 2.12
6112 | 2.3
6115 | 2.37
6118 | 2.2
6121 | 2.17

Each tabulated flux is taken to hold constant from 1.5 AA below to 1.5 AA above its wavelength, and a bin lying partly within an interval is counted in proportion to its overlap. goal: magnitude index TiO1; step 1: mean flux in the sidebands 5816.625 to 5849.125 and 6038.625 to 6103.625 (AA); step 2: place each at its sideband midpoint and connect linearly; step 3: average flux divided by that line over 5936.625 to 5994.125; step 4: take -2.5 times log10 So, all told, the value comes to 0.016 mag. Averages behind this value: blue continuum 2.38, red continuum 2.37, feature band 2.34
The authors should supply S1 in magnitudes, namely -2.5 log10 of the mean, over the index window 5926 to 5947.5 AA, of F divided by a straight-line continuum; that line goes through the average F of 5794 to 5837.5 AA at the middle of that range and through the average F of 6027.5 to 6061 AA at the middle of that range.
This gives 0.03 mag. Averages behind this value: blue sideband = 2.43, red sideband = 2.44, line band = 2.36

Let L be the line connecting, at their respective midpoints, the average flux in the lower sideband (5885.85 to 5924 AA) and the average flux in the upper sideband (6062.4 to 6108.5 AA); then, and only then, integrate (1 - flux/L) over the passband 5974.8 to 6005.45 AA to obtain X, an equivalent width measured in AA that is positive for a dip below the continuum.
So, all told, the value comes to 0.1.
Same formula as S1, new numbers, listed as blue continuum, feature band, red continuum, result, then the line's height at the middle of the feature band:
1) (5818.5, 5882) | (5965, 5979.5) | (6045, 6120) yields 0.04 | 2.36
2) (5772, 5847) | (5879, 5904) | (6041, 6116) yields 0.04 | 2.4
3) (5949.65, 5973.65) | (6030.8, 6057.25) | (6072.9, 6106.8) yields -0.03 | 2.35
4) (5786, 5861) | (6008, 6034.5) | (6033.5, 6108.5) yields -0.05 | 2.37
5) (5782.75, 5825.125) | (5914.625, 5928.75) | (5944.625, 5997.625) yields 0.00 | 2.36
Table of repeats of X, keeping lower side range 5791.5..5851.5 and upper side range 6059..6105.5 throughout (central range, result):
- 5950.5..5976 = 0.85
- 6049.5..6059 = 0.39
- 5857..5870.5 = 0.43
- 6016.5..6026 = 0.19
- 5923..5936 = 0.64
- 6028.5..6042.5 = -0.98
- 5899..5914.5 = -0.28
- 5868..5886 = -0.41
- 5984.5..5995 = 0.72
